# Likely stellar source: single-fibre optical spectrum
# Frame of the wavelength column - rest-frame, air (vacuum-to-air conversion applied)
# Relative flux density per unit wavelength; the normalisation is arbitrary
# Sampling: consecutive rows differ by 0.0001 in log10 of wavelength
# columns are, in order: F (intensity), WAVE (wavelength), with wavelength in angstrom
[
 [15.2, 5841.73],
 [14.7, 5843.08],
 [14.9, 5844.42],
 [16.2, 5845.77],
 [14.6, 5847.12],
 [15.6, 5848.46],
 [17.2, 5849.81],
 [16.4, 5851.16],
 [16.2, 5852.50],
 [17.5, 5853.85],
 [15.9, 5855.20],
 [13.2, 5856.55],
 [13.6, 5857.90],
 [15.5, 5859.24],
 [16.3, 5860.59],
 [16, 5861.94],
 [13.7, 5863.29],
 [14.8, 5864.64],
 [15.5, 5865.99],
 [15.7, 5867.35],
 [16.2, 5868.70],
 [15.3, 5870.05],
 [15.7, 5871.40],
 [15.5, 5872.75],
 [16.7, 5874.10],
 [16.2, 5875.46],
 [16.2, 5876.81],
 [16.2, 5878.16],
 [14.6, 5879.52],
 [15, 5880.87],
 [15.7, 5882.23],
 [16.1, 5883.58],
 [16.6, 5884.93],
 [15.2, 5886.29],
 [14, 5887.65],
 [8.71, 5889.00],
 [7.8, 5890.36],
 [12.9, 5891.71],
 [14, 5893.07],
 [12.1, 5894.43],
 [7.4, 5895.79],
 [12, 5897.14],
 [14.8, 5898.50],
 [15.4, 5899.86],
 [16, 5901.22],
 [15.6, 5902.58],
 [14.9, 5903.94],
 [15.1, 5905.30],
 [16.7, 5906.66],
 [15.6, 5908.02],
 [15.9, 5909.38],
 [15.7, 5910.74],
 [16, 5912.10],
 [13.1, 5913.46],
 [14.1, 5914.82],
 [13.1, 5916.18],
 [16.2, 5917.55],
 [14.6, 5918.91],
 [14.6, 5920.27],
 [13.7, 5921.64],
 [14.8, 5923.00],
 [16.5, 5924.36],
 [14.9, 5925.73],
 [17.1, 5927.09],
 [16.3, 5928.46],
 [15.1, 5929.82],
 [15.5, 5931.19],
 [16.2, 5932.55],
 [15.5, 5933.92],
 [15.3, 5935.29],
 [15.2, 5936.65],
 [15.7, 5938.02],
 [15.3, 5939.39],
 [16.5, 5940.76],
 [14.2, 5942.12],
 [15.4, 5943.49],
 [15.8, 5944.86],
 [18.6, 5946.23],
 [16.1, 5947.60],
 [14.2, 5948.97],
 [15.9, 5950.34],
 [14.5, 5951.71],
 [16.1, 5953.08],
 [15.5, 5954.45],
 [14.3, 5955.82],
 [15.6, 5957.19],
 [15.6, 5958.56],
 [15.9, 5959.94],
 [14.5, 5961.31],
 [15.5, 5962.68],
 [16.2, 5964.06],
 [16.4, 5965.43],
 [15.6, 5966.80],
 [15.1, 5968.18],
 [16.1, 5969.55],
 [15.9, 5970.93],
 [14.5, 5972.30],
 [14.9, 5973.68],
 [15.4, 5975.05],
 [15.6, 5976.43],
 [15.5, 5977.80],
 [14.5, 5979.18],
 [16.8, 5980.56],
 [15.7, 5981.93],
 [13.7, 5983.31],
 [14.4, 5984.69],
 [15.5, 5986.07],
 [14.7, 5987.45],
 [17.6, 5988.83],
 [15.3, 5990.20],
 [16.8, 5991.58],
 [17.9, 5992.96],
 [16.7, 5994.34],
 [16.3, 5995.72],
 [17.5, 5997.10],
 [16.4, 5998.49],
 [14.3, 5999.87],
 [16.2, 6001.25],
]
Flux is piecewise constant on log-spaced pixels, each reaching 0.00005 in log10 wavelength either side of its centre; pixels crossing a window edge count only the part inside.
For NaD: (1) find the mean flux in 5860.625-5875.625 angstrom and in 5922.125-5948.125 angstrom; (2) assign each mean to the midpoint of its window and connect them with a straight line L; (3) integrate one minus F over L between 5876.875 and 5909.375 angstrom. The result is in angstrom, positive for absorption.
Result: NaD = 3.22 angstrom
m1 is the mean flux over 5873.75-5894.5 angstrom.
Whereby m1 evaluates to 14.3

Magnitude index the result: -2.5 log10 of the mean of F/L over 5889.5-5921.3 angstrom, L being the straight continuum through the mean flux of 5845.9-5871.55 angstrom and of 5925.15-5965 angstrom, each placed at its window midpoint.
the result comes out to 0.11 mag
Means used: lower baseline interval 15.5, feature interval 14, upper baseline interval 15.6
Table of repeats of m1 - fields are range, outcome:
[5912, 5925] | 14.6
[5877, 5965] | 14.9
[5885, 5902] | 12.7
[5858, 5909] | 14.6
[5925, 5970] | 15.6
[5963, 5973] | 15.7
